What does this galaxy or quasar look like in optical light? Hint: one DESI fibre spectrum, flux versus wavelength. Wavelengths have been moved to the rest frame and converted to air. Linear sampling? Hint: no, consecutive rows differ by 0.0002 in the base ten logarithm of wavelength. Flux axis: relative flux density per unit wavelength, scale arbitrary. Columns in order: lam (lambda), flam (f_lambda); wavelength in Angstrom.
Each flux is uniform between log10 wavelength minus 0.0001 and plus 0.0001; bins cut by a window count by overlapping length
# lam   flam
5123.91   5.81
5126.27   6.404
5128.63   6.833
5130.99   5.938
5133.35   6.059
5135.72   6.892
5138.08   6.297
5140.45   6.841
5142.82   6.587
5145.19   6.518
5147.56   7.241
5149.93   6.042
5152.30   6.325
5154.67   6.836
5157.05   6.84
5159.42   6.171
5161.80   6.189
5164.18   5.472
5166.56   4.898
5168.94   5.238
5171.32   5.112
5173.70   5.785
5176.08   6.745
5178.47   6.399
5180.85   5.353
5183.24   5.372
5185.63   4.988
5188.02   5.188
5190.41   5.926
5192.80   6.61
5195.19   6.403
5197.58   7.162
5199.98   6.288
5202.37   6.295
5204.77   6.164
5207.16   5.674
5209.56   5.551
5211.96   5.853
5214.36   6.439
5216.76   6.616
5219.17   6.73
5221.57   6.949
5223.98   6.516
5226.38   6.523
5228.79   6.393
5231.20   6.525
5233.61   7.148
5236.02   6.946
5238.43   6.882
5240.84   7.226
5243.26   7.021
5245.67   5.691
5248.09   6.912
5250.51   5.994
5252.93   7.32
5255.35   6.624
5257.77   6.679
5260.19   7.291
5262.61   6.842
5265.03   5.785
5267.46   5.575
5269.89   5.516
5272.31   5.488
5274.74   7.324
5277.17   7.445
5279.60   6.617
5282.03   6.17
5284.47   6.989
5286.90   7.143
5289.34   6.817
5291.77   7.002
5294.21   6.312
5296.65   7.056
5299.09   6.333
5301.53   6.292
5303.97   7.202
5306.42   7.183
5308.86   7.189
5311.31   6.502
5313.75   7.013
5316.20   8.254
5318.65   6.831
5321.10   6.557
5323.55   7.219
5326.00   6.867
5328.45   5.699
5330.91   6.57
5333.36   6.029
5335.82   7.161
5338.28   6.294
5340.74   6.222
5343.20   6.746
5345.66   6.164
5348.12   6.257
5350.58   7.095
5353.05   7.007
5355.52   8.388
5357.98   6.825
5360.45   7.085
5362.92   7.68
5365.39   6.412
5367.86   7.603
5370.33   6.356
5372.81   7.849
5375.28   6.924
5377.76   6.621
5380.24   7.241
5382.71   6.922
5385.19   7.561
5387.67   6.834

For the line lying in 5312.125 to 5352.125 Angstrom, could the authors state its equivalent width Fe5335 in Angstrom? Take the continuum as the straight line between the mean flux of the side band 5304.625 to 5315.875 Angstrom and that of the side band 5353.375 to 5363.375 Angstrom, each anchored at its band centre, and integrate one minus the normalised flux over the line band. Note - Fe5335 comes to 3.1 Angstrom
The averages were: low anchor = 7.08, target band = 6.69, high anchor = 7.44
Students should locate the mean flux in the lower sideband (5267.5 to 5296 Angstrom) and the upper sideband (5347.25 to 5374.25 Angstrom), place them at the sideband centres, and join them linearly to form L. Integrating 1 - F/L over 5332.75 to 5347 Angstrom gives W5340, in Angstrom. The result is 1.1 Angstrom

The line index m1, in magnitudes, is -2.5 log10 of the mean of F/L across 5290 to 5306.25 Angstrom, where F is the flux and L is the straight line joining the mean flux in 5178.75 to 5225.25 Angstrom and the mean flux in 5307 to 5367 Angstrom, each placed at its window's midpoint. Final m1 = -0.016 mag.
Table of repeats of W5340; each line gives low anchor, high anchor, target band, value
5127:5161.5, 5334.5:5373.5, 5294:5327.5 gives -0.4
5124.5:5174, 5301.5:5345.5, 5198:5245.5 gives -0.4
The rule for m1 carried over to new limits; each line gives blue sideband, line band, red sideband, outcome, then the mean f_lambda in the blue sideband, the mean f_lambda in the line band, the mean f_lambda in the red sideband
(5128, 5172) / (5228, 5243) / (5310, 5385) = -0.058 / 6.23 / 6.88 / 6.89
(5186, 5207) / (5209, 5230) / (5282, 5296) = -0.015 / 6.18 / 6.42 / 6.8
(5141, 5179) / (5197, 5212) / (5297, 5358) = 0.036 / 6.16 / 6.12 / 6.8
